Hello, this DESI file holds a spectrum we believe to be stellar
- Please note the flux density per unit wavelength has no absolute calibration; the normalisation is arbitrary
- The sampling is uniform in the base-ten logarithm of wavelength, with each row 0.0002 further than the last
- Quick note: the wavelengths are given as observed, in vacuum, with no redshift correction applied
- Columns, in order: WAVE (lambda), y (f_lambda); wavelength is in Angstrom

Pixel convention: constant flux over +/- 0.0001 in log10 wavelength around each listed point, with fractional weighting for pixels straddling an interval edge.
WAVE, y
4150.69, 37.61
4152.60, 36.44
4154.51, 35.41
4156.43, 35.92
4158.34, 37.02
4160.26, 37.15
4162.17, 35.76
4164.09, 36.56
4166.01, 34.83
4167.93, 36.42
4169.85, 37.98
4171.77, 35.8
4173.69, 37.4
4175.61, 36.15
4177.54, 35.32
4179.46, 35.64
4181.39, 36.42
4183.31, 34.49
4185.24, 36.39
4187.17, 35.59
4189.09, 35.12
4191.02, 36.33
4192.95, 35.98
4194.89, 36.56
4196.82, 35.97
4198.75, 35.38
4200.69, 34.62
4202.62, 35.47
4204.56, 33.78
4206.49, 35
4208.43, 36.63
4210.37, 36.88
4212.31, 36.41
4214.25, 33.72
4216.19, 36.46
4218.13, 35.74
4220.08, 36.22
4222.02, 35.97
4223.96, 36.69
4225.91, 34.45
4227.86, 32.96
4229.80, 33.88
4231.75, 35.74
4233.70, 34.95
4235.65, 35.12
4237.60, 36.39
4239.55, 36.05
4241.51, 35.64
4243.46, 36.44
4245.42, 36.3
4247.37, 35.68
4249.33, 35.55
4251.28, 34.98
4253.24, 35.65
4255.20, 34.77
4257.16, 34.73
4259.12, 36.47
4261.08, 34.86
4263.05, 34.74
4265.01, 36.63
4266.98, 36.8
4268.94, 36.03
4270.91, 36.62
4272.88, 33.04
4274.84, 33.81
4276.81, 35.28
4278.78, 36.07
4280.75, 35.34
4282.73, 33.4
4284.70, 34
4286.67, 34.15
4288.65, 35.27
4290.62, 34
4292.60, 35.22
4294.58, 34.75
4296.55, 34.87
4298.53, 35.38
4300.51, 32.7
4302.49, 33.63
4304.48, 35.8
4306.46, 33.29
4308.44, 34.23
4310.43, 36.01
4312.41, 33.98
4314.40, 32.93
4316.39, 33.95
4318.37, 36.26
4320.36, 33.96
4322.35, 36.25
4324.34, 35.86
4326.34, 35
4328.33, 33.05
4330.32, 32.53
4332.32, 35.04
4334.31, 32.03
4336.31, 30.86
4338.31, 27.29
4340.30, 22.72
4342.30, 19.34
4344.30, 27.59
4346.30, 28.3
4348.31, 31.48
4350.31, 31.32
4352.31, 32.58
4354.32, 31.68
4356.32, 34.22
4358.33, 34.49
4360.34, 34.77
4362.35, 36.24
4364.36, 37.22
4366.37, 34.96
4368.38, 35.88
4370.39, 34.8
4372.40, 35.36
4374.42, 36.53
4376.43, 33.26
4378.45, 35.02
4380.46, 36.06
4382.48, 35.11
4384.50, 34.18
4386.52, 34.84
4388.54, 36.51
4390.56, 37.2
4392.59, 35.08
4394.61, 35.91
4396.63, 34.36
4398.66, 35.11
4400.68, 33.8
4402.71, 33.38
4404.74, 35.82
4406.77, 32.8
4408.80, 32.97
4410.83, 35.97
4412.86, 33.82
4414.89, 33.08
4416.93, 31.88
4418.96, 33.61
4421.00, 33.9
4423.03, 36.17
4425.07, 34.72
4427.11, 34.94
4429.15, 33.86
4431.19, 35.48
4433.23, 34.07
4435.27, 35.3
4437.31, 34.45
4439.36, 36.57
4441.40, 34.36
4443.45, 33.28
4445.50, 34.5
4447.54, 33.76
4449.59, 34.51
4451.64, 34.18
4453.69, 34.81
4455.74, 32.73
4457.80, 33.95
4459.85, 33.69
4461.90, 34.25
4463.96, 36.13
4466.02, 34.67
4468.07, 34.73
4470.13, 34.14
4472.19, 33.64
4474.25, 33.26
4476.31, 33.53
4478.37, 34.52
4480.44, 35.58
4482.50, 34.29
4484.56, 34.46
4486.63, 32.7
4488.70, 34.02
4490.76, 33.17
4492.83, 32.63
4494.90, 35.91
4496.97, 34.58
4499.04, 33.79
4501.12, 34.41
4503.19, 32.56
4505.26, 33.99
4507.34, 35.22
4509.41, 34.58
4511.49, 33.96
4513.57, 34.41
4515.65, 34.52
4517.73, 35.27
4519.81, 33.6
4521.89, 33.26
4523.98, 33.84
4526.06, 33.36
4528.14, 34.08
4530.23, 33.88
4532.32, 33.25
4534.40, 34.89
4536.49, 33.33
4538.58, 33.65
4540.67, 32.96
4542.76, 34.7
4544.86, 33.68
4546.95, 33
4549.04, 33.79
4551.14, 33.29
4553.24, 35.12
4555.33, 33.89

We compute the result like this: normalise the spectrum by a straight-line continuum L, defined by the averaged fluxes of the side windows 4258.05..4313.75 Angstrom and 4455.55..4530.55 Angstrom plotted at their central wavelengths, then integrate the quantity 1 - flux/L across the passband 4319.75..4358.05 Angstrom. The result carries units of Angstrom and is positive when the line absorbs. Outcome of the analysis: 3.9 Angstrom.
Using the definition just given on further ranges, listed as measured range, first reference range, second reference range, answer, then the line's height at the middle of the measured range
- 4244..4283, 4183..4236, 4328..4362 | -2.2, 33.5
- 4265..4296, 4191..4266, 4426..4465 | 0.3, 35.3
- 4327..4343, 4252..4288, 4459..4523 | 2.5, 34.8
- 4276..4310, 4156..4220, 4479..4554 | 0.7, 35.3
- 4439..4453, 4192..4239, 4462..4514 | 0.0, 34.4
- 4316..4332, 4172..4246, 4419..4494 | 0.2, 35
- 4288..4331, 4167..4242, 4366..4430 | 0.8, 35.2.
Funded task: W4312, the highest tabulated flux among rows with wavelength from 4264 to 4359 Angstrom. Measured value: 36.8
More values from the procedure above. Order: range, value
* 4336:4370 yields 37.22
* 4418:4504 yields 36.57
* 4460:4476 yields 36.13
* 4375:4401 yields 37.2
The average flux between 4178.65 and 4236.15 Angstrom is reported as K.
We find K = 35.5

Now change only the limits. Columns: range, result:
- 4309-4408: 33.5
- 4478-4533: 34.1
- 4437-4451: 34.5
